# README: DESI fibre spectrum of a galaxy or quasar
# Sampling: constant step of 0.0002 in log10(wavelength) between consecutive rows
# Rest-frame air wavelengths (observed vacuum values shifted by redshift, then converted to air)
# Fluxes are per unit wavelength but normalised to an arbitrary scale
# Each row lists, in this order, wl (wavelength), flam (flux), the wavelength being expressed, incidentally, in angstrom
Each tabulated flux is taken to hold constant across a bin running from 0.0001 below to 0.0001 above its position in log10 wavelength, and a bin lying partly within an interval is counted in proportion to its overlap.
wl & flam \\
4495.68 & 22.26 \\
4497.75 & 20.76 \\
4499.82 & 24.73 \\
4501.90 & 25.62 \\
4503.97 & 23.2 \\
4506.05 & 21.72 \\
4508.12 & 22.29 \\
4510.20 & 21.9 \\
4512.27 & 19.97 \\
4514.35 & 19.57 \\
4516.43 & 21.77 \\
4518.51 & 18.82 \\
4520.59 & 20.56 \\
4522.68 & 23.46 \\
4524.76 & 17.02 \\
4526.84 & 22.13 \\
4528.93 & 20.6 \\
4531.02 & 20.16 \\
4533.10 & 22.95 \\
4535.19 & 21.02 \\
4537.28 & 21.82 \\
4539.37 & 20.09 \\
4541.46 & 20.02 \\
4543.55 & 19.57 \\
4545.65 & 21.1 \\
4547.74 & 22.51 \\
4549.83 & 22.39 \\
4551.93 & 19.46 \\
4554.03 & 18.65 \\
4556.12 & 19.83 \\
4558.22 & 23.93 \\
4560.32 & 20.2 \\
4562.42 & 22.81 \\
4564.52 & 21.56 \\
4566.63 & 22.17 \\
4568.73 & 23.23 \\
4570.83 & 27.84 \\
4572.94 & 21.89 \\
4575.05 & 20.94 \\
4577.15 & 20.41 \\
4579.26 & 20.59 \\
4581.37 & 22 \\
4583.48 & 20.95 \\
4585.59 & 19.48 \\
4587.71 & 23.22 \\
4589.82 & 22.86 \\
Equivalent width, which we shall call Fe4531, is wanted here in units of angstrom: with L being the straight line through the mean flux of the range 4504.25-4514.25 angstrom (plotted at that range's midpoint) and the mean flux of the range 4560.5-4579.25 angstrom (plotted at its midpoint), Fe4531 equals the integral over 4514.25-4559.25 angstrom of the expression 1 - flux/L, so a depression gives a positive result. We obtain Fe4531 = 2.1 angstrom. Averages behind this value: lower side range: 21.4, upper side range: 22.4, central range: 20.8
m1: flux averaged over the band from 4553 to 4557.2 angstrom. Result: 19.3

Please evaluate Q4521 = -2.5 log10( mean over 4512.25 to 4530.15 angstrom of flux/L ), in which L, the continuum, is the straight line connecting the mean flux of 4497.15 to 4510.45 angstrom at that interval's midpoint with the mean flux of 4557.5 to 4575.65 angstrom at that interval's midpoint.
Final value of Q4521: 0.12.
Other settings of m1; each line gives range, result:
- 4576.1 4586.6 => 20.7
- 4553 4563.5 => 21.1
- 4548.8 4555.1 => 20.2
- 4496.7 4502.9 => 23.7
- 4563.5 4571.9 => 23.7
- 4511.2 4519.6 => 20.1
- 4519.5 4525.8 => 20.3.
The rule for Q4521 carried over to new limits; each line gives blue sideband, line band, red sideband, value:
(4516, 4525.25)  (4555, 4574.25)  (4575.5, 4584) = -0.09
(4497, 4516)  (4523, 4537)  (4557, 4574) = 0.08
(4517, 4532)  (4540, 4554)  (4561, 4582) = 0.03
